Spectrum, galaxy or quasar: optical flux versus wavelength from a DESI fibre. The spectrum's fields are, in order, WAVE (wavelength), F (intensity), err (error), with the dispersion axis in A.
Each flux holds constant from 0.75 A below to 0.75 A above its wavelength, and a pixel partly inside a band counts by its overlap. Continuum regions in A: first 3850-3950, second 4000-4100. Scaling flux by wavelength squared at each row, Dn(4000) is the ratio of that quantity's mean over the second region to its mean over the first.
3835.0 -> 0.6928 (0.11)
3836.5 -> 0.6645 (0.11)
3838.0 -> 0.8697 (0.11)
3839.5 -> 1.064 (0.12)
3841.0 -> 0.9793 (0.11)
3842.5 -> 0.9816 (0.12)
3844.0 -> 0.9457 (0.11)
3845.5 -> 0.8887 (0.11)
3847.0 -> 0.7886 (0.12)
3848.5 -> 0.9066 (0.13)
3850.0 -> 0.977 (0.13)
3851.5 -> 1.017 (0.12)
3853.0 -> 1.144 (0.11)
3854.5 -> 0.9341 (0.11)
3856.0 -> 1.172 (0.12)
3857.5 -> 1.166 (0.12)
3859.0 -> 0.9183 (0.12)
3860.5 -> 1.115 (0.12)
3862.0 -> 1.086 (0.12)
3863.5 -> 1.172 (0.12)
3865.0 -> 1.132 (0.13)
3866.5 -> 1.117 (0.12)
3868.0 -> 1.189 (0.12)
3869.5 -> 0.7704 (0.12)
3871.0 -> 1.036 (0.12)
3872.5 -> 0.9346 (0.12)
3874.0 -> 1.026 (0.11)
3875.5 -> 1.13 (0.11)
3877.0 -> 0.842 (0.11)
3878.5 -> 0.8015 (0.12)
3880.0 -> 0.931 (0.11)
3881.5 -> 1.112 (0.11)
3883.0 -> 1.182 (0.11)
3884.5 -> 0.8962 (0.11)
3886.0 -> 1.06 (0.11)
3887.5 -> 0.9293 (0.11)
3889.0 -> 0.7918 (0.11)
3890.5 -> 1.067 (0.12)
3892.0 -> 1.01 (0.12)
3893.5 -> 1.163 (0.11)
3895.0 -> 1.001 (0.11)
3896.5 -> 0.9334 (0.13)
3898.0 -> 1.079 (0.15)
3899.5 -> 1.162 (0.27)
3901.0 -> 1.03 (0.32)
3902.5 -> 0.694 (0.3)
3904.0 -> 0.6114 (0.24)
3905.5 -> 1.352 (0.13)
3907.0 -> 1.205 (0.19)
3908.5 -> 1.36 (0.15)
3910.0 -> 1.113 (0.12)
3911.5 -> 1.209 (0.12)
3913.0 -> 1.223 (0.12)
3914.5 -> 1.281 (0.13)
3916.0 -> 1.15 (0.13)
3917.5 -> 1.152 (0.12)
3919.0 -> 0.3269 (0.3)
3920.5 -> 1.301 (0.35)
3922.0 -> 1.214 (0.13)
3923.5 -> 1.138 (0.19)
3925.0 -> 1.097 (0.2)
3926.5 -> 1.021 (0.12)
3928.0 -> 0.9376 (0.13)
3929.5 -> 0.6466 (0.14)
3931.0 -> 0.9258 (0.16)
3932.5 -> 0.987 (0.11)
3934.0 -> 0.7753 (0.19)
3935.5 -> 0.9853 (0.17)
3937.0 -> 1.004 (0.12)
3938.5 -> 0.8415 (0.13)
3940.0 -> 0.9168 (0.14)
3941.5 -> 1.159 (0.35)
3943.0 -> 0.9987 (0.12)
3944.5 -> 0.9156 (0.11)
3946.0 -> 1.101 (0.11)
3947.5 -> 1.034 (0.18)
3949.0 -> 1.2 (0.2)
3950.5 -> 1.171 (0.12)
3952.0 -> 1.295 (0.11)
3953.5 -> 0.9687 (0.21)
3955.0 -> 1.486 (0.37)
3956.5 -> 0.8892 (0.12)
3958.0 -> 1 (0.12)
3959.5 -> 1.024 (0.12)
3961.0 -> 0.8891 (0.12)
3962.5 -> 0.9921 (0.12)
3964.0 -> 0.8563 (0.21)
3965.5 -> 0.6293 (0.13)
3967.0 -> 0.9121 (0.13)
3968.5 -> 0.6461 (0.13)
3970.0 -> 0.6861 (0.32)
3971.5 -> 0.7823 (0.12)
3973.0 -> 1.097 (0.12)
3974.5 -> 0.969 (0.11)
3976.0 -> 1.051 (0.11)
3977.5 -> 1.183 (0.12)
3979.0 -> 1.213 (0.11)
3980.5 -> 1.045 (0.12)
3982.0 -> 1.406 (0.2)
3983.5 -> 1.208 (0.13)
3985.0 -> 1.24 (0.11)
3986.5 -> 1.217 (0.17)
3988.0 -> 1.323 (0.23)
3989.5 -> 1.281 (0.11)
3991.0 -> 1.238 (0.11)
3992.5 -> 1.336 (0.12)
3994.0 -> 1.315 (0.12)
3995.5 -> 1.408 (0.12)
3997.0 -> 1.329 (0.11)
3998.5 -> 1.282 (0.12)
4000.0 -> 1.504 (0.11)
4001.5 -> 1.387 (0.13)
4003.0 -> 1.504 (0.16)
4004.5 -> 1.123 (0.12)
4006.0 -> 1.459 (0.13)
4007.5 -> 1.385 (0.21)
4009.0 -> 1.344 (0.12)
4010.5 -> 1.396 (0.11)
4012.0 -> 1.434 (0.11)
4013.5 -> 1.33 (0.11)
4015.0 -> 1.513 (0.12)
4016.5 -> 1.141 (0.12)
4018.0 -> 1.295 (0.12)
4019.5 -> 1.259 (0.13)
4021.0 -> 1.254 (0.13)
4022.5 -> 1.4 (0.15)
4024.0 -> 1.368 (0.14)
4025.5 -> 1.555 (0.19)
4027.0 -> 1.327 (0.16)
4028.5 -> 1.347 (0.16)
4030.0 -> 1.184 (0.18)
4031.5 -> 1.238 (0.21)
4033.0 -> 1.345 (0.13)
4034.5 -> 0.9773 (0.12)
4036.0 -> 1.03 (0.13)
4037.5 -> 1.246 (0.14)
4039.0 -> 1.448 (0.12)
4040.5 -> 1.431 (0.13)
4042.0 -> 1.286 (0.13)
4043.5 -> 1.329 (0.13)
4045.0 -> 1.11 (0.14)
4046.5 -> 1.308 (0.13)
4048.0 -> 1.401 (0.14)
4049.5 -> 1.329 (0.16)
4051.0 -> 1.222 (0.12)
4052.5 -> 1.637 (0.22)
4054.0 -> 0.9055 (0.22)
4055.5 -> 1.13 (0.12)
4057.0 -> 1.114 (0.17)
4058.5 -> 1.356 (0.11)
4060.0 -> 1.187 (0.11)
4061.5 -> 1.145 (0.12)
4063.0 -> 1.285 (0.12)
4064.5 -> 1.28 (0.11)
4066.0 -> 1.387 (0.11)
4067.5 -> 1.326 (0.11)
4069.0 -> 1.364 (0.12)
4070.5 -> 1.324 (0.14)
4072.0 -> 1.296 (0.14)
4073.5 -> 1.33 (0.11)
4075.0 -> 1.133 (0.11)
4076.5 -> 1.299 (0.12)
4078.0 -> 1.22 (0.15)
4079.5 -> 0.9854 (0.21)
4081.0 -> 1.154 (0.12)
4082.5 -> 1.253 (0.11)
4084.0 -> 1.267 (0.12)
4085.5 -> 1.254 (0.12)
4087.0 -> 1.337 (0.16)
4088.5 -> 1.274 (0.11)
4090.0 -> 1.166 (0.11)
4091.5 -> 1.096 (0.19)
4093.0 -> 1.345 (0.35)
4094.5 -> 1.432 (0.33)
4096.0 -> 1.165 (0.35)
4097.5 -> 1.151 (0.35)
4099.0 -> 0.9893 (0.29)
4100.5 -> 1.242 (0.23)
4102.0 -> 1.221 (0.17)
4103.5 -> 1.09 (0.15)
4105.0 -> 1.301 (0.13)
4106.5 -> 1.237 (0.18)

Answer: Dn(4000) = 1.34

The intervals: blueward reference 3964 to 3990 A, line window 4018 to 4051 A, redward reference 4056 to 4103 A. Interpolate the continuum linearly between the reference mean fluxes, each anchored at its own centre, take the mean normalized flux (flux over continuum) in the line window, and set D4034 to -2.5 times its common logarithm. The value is -0.12 mag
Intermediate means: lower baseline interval 1.04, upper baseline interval 1.24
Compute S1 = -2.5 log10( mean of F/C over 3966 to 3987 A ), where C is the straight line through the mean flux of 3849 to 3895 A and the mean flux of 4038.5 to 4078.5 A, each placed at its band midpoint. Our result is 0.13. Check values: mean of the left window 1.03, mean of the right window 1.28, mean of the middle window 1.04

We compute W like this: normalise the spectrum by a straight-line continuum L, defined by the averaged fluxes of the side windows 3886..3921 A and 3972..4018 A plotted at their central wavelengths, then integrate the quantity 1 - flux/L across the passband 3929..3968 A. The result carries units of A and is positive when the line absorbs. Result 6.0 A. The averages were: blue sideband 1.05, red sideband 1.29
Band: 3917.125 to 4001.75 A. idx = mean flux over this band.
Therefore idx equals 1.07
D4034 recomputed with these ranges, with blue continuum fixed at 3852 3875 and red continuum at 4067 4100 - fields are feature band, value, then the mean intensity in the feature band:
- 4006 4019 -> -0.16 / 1.36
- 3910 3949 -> 0.10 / 1.02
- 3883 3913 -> 0.05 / 1.04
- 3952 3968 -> 0.17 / 0.975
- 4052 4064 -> 0.00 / 1.21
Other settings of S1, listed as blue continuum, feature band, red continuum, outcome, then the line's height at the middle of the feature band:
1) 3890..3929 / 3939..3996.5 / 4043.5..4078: 0.06 mag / 1.14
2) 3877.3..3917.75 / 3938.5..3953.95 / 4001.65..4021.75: 0.11 mag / 1.18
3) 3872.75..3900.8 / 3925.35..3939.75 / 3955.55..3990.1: 0.12 mag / 1.02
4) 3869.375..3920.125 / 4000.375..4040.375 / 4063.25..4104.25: -0.14 mag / 1.16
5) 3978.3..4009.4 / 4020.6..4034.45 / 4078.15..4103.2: -0.04 mag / 1.27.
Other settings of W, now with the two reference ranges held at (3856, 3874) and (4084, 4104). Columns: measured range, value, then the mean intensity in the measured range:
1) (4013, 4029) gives -2.44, 1.34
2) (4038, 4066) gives -2.07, 1.28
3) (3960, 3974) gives 3.62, 0.838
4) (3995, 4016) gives -4.11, 1.38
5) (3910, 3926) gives -0.16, 1.11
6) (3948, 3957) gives -0.42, 1.17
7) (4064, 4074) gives -1.10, 1.33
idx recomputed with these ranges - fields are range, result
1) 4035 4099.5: 1.25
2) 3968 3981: 0.968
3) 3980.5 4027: 1.34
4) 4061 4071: 1.3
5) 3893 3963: 1.04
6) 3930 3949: 0.975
